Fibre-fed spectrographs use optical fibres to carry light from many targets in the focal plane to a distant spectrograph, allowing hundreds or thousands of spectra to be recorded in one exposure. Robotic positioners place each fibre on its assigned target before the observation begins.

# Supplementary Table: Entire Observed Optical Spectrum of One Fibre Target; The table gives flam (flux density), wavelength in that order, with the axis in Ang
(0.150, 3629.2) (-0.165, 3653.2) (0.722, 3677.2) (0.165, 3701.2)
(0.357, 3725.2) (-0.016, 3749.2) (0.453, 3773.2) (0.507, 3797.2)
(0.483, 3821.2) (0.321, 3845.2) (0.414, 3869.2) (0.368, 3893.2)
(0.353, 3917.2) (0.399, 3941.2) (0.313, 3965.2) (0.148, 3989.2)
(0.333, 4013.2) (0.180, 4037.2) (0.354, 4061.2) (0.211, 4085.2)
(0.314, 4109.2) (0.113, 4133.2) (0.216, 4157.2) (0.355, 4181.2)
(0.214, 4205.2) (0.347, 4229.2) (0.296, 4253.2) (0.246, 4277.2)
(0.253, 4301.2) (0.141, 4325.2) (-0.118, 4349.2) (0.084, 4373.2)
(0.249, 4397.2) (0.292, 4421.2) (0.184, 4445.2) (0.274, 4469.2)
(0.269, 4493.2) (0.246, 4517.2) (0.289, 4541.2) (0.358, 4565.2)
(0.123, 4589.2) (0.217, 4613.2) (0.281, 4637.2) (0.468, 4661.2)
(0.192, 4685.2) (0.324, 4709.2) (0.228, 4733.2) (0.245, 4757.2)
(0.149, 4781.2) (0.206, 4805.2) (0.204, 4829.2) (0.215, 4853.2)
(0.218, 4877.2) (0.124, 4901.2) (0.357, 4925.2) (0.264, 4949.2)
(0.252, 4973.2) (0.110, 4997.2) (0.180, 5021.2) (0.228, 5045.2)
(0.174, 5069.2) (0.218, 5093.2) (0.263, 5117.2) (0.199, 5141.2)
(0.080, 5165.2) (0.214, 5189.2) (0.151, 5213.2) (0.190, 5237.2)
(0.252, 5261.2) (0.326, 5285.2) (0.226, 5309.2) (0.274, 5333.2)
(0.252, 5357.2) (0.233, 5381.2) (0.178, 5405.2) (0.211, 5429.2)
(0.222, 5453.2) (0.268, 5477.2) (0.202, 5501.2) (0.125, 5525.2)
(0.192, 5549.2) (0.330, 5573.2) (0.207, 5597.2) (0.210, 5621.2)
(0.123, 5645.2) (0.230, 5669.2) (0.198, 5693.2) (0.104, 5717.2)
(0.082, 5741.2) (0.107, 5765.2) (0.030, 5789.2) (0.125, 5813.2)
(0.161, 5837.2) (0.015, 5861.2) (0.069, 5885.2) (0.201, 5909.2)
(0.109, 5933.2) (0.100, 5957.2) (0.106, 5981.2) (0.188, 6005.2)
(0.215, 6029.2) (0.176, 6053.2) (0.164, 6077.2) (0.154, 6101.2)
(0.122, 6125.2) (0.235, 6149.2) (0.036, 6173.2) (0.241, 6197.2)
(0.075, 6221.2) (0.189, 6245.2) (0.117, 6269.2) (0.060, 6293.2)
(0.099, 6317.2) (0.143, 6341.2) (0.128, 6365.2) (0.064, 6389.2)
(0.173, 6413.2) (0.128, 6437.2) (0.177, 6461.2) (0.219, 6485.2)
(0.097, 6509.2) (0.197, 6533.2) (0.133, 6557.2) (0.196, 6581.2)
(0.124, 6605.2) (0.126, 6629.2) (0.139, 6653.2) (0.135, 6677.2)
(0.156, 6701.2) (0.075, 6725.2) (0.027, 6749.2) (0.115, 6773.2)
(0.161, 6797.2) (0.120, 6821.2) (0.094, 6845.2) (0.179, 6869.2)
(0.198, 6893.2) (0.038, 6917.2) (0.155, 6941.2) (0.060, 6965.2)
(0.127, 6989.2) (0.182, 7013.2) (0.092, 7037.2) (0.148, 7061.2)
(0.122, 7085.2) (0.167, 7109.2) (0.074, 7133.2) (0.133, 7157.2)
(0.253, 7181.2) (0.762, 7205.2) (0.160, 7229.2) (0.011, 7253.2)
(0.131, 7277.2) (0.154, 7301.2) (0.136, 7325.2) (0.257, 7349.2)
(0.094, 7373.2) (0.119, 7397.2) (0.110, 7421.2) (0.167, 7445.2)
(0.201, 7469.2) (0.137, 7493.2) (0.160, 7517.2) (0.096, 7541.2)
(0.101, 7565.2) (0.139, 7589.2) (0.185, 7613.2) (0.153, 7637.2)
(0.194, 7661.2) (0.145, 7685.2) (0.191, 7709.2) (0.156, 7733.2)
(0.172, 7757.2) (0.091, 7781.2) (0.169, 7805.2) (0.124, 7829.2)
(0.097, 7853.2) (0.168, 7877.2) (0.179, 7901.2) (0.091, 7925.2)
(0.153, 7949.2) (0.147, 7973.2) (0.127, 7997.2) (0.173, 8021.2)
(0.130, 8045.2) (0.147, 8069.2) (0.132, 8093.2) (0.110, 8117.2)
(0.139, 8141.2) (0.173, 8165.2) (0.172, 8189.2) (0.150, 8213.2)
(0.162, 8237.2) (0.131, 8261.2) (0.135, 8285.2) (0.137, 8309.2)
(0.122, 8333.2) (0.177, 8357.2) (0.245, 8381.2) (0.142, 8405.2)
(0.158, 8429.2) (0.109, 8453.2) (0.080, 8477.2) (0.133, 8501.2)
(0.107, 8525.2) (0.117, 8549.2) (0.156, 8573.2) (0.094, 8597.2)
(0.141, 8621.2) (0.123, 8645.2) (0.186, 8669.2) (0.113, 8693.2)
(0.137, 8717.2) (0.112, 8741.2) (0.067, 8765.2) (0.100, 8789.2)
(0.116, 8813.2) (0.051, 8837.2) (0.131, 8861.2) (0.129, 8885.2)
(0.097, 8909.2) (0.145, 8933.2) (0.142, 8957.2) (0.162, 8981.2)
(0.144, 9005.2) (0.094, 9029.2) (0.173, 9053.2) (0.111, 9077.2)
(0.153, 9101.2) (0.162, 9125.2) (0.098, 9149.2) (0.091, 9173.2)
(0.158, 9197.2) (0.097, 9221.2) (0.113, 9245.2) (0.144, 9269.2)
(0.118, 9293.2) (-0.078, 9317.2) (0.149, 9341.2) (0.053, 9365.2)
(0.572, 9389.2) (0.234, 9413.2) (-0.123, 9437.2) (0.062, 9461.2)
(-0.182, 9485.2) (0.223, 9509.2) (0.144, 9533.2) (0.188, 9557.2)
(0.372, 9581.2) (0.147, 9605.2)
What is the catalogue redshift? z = 0.93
